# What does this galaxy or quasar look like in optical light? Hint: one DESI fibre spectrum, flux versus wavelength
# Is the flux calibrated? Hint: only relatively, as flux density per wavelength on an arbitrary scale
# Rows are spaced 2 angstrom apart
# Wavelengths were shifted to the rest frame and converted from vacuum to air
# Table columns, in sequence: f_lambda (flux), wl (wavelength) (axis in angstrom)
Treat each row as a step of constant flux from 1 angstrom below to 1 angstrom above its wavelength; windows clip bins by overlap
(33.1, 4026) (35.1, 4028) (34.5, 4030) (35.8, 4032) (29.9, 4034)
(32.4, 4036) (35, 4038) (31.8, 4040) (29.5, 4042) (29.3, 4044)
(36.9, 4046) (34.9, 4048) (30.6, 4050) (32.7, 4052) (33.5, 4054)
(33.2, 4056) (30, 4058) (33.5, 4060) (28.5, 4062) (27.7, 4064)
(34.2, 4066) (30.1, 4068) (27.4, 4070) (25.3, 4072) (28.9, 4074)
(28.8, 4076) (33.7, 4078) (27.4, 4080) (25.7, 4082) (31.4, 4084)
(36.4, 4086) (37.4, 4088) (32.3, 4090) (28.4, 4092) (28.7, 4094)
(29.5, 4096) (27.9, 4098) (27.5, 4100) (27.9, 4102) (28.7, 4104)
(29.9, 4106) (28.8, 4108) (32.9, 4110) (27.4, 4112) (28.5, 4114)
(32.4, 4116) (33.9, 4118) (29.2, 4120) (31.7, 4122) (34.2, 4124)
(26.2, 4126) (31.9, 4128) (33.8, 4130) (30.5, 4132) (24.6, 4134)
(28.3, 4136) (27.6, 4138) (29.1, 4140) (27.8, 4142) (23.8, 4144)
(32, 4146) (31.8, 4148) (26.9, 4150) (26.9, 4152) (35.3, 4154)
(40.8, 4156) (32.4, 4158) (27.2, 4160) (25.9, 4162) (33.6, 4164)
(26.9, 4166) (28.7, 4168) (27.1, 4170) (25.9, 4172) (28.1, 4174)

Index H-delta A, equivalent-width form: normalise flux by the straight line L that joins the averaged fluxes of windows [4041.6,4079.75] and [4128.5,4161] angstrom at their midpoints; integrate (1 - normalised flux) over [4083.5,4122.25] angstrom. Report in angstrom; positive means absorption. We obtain -0.08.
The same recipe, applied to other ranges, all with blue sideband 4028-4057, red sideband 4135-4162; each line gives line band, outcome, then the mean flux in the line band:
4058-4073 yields 1.3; 29.6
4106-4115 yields 0.4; 29.5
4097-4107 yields 0.9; 28.4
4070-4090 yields 0.8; 30.5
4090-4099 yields 0.7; 29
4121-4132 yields -0.4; 31.5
